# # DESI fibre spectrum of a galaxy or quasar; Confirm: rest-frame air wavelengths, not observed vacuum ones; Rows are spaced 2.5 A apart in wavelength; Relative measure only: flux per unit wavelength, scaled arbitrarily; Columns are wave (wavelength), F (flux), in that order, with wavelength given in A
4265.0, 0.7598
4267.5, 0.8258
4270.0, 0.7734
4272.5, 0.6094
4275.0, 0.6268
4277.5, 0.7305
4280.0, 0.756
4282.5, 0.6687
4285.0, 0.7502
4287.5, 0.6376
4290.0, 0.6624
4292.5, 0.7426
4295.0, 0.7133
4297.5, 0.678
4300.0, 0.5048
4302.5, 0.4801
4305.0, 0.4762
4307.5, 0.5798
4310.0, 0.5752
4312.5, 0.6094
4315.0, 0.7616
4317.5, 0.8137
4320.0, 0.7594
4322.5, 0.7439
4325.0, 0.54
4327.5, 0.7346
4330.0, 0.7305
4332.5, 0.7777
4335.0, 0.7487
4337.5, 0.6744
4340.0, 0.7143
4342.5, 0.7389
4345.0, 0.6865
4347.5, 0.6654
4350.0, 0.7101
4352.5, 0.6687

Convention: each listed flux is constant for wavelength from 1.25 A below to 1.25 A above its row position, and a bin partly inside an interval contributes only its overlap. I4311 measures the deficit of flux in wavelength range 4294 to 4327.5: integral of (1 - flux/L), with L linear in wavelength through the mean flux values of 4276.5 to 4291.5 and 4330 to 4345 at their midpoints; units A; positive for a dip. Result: 3.6 A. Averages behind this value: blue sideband 0.701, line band 0.637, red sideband 0.727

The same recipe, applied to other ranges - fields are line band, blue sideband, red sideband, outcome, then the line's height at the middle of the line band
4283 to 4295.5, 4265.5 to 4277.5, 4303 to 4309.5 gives -1.62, 0.619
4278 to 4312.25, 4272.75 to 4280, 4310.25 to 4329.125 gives 2.80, 0.691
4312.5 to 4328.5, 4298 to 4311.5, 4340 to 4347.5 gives -3.06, 0.603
